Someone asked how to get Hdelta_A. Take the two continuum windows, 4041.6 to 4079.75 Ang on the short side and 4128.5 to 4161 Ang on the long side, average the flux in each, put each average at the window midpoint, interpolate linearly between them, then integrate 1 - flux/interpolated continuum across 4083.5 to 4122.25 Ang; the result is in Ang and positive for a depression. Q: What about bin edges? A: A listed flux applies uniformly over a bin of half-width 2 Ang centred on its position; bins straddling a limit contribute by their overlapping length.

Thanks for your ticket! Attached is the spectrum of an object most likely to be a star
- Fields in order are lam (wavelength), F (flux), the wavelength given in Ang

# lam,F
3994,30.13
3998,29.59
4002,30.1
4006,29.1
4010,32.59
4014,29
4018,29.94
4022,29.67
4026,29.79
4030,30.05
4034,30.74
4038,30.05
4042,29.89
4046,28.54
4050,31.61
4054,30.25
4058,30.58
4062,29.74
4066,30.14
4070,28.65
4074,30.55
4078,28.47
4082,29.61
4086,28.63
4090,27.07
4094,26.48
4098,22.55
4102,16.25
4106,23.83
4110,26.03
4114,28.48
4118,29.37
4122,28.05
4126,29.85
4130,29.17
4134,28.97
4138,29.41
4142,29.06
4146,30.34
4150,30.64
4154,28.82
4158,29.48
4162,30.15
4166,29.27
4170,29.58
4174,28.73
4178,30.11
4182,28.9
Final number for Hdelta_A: 5.30 Ang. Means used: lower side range 29.8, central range 25.6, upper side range 29.5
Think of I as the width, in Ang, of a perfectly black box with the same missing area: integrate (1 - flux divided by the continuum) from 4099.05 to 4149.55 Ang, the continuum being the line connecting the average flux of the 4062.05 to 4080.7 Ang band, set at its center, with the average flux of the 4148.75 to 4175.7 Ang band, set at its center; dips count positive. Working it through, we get 3.6 Ang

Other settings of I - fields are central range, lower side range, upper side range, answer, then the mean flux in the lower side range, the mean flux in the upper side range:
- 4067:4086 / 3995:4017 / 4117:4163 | 0.3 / 30.1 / 29.4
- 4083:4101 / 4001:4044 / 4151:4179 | 2.4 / 30.1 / 29.5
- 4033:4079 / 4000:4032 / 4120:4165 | -0.2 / 30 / 29.4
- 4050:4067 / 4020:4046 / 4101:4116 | -1.4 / 29.9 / 24.1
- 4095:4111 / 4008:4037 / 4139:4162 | 4.1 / 30.2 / 29.7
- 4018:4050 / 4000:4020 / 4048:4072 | 0.2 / 30.1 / 30.2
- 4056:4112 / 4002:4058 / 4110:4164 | 5.0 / 30.1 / 29.2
